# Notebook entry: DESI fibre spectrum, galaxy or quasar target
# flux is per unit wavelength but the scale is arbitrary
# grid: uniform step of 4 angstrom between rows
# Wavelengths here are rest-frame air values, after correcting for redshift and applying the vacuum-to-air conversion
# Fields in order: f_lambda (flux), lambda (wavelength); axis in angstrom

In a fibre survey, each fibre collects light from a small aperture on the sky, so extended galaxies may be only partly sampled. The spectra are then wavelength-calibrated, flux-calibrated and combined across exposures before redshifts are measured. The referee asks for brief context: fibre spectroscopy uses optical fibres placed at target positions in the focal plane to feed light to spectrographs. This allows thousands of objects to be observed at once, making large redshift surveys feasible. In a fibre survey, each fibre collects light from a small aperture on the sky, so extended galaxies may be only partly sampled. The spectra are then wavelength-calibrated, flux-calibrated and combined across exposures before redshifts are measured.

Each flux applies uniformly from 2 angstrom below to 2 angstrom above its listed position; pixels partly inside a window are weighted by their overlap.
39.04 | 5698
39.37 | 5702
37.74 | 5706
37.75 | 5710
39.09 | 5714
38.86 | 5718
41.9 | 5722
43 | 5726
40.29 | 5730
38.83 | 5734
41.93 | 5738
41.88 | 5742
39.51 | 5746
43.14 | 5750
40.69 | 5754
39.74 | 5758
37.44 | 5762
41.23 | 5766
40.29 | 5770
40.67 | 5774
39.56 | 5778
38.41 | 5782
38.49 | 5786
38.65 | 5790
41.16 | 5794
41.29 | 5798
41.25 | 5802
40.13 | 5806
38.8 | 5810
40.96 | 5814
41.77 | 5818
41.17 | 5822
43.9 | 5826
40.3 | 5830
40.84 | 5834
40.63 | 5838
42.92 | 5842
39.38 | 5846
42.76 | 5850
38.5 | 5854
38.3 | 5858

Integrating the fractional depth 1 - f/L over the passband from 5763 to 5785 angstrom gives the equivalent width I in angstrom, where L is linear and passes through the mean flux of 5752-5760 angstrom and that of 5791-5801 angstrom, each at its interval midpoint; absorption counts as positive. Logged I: 0.38 angstrom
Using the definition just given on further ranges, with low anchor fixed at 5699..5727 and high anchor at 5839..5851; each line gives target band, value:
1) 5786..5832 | 0.2 angstrom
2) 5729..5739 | -0.1 angstrom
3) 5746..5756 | -0.3 angstrom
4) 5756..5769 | 0.2 angstrom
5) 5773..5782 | 0.2 angstrom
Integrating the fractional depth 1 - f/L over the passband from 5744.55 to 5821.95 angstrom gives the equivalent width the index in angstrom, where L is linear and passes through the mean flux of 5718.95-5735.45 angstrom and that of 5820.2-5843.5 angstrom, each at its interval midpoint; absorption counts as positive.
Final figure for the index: 2.1 angstrom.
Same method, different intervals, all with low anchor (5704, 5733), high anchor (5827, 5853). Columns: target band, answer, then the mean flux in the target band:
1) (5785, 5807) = 0.2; 40.2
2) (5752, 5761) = 0.1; 39.9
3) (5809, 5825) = 0.0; 41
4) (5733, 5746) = -0.3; 40.8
